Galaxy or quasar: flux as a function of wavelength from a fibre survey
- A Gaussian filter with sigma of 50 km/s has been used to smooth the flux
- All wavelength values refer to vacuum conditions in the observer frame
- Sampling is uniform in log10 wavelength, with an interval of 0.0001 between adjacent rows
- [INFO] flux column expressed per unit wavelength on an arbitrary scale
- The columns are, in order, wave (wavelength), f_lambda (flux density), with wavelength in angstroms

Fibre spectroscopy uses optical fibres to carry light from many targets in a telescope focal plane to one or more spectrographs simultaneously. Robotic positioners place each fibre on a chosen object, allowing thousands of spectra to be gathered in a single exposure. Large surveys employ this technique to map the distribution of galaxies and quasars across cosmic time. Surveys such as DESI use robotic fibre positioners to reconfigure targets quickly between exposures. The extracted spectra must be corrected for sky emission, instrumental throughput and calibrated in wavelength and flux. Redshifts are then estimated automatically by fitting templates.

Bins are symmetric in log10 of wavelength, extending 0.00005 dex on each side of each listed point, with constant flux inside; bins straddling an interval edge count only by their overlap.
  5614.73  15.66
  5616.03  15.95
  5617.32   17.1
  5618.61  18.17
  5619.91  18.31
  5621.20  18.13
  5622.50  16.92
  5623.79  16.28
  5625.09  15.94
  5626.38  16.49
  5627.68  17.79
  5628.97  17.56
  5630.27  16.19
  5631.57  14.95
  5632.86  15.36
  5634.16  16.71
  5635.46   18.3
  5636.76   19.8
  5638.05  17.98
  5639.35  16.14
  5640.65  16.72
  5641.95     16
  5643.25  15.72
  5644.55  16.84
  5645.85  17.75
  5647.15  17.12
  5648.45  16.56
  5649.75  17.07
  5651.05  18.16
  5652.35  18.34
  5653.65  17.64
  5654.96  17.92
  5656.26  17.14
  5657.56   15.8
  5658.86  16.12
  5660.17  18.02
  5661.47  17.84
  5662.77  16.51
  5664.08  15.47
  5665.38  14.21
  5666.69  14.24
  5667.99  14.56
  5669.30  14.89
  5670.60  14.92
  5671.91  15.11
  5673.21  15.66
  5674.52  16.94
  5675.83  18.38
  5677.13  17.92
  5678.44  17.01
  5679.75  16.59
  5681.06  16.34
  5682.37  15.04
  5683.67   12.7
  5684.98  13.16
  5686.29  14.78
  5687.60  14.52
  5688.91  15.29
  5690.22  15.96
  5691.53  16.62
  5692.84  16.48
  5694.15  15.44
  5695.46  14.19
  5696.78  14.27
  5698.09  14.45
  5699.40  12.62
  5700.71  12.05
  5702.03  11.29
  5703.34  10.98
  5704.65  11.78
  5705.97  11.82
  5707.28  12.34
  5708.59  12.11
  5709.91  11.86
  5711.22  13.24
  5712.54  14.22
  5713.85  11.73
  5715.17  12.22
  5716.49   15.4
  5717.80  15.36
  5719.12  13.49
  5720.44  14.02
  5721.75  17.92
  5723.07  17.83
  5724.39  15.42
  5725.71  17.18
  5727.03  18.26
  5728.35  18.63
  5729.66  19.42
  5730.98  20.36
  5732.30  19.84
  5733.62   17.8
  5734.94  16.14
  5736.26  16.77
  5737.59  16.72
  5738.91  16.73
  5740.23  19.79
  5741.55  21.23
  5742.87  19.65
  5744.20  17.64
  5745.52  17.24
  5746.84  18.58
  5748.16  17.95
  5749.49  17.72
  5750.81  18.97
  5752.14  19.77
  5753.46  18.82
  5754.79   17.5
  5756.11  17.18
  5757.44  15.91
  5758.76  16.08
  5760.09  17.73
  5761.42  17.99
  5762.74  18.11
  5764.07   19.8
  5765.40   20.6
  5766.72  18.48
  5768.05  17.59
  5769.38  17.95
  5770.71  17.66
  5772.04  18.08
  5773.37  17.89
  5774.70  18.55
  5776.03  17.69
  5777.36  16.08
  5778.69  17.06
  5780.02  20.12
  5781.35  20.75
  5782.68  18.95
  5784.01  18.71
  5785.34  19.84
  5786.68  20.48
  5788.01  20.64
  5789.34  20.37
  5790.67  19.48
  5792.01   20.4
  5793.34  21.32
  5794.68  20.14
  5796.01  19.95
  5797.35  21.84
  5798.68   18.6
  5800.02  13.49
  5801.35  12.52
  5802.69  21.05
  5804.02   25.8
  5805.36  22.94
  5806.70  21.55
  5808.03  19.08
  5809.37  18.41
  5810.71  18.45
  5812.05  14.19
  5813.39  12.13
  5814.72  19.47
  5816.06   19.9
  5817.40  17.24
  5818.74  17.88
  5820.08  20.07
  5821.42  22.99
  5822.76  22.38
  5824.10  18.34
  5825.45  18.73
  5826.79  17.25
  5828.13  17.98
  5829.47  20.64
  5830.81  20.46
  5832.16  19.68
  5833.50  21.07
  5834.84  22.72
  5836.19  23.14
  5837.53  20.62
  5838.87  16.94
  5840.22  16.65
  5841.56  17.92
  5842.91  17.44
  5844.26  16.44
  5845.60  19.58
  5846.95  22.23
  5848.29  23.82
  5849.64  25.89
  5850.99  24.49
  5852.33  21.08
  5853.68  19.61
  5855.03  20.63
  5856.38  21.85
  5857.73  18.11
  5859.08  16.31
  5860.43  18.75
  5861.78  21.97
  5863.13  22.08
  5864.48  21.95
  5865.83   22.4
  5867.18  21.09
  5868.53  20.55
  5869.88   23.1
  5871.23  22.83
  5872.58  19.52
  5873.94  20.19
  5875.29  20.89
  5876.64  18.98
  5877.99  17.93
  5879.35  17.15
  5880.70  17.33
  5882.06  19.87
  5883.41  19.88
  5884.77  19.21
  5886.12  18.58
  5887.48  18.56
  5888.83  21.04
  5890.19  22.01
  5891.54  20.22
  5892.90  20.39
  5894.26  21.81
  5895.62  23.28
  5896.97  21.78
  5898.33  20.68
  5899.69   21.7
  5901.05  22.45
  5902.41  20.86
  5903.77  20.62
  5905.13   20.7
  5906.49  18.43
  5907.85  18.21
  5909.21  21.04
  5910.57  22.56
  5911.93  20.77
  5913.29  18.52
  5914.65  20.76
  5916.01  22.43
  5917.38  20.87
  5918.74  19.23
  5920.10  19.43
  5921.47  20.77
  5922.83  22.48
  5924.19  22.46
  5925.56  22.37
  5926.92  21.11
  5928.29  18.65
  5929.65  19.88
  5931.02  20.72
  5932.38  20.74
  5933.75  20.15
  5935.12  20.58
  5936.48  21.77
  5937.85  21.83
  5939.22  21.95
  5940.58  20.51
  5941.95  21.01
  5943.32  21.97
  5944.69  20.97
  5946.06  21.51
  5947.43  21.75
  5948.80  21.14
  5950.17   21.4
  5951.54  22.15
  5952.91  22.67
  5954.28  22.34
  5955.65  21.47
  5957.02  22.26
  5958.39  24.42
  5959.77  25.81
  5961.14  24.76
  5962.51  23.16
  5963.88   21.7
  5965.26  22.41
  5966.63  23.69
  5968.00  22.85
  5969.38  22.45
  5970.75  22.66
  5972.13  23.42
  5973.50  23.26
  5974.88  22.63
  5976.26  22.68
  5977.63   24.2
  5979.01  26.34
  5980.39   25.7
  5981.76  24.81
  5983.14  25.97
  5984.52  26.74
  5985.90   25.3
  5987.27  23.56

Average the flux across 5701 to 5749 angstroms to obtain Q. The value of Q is 15.9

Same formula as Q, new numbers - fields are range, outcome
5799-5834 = 19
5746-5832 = 18.8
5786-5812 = 19.7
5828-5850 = 20.2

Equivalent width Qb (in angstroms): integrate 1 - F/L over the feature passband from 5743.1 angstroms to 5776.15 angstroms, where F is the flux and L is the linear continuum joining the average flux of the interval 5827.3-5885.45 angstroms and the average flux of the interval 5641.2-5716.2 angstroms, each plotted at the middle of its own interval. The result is -1.2 angstroms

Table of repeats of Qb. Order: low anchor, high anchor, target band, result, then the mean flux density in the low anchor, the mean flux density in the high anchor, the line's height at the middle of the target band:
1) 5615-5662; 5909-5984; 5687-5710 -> 5.7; 17.1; 22.1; 18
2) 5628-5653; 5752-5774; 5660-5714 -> 8.7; 17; 18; 17.4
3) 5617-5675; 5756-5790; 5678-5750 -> 8.5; 16.7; 18.5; 17.7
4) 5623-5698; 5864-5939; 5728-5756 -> -1.1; 16.3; 20.6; 17.7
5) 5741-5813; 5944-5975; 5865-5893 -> 1.1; 18.8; 22.6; 20.9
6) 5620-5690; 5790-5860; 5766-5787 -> 0.3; 16.4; 19.6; 18.7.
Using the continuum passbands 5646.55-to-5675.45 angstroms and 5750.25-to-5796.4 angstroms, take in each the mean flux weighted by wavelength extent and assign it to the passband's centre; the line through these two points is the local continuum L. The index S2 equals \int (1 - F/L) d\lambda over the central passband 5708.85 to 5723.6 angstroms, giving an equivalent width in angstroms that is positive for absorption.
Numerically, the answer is 2.8 angstroms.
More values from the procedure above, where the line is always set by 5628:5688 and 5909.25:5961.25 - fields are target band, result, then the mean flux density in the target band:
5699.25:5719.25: 5.4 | 12.6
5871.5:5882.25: 0.7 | 19.1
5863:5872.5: -0.8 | 21.9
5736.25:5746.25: -0.2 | 18.3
